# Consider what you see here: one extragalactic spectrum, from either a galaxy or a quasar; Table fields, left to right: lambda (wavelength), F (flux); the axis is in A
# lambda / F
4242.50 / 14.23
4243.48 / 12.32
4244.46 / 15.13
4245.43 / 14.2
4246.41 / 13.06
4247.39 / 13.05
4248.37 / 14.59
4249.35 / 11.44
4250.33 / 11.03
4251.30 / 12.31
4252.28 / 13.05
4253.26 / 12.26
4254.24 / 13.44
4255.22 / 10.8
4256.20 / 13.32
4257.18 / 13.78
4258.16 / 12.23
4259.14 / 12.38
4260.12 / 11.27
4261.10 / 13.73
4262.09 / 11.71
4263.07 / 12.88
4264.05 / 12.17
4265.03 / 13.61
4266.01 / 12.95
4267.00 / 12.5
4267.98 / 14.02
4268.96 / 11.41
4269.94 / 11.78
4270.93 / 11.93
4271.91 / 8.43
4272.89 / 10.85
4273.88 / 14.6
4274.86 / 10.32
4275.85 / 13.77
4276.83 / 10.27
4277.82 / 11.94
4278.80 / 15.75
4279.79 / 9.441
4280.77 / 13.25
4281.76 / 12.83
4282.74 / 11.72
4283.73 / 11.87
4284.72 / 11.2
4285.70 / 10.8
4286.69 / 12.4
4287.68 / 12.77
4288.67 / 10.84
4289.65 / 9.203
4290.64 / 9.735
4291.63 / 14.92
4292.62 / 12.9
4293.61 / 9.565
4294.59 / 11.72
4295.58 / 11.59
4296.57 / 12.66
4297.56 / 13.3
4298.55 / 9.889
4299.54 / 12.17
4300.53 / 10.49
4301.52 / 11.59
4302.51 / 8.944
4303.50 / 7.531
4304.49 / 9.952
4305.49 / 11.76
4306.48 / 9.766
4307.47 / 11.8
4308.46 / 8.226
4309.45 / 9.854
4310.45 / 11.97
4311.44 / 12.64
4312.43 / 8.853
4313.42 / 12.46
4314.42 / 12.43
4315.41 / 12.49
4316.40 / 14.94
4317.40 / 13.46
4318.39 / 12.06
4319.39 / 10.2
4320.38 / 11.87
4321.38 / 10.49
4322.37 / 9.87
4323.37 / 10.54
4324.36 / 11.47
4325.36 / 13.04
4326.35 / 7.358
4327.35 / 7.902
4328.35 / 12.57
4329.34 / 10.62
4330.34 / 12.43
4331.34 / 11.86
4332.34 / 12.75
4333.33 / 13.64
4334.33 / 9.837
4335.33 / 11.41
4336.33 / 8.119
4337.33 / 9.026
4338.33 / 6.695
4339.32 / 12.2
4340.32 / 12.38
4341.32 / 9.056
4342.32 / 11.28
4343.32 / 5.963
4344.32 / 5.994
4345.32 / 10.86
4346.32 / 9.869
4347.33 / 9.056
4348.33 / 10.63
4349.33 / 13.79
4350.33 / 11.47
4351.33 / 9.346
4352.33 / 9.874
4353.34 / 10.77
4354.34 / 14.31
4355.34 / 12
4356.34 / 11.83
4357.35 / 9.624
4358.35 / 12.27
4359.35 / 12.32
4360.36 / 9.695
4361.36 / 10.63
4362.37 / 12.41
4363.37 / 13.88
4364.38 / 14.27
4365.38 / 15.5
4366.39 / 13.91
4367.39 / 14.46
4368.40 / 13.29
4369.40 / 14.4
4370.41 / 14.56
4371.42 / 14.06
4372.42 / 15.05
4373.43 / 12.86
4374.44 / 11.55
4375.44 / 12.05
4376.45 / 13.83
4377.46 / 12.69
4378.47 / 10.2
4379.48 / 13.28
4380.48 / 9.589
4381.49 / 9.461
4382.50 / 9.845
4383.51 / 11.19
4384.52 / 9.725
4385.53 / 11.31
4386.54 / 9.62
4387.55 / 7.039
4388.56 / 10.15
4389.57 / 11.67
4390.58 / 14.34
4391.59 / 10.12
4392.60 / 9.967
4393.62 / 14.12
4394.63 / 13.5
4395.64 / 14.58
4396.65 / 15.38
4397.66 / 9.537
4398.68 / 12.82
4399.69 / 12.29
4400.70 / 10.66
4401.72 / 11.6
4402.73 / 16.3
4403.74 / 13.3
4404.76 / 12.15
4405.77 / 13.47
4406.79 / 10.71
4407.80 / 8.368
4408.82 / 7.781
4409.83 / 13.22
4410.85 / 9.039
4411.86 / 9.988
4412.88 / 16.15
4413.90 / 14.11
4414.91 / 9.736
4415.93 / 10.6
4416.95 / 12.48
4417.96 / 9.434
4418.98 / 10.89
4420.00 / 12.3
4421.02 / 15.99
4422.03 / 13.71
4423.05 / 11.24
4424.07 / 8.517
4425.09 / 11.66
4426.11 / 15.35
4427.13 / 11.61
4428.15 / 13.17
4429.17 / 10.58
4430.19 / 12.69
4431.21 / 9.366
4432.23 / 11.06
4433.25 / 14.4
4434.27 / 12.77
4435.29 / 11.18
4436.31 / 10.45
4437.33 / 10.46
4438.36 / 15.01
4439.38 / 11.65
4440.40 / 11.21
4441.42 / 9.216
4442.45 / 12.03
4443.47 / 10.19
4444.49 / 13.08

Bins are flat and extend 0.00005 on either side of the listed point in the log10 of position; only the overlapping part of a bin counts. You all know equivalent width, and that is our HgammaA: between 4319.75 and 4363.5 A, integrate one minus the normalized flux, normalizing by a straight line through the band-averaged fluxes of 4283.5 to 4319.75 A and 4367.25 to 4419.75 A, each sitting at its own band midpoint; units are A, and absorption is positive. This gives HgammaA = 3.19 A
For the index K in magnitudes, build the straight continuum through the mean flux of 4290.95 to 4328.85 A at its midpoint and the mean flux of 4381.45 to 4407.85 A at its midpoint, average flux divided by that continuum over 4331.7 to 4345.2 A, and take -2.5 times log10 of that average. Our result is 0.15 mag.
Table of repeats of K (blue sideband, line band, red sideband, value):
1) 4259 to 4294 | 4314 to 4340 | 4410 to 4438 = 0.08 mag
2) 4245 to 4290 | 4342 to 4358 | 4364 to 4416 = 0.17 mag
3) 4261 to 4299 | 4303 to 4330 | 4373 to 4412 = 0.08 mag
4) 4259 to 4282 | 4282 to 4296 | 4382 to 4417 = 0.05 mag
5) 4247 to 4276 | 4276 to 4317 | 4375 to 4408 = 0.07 mag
